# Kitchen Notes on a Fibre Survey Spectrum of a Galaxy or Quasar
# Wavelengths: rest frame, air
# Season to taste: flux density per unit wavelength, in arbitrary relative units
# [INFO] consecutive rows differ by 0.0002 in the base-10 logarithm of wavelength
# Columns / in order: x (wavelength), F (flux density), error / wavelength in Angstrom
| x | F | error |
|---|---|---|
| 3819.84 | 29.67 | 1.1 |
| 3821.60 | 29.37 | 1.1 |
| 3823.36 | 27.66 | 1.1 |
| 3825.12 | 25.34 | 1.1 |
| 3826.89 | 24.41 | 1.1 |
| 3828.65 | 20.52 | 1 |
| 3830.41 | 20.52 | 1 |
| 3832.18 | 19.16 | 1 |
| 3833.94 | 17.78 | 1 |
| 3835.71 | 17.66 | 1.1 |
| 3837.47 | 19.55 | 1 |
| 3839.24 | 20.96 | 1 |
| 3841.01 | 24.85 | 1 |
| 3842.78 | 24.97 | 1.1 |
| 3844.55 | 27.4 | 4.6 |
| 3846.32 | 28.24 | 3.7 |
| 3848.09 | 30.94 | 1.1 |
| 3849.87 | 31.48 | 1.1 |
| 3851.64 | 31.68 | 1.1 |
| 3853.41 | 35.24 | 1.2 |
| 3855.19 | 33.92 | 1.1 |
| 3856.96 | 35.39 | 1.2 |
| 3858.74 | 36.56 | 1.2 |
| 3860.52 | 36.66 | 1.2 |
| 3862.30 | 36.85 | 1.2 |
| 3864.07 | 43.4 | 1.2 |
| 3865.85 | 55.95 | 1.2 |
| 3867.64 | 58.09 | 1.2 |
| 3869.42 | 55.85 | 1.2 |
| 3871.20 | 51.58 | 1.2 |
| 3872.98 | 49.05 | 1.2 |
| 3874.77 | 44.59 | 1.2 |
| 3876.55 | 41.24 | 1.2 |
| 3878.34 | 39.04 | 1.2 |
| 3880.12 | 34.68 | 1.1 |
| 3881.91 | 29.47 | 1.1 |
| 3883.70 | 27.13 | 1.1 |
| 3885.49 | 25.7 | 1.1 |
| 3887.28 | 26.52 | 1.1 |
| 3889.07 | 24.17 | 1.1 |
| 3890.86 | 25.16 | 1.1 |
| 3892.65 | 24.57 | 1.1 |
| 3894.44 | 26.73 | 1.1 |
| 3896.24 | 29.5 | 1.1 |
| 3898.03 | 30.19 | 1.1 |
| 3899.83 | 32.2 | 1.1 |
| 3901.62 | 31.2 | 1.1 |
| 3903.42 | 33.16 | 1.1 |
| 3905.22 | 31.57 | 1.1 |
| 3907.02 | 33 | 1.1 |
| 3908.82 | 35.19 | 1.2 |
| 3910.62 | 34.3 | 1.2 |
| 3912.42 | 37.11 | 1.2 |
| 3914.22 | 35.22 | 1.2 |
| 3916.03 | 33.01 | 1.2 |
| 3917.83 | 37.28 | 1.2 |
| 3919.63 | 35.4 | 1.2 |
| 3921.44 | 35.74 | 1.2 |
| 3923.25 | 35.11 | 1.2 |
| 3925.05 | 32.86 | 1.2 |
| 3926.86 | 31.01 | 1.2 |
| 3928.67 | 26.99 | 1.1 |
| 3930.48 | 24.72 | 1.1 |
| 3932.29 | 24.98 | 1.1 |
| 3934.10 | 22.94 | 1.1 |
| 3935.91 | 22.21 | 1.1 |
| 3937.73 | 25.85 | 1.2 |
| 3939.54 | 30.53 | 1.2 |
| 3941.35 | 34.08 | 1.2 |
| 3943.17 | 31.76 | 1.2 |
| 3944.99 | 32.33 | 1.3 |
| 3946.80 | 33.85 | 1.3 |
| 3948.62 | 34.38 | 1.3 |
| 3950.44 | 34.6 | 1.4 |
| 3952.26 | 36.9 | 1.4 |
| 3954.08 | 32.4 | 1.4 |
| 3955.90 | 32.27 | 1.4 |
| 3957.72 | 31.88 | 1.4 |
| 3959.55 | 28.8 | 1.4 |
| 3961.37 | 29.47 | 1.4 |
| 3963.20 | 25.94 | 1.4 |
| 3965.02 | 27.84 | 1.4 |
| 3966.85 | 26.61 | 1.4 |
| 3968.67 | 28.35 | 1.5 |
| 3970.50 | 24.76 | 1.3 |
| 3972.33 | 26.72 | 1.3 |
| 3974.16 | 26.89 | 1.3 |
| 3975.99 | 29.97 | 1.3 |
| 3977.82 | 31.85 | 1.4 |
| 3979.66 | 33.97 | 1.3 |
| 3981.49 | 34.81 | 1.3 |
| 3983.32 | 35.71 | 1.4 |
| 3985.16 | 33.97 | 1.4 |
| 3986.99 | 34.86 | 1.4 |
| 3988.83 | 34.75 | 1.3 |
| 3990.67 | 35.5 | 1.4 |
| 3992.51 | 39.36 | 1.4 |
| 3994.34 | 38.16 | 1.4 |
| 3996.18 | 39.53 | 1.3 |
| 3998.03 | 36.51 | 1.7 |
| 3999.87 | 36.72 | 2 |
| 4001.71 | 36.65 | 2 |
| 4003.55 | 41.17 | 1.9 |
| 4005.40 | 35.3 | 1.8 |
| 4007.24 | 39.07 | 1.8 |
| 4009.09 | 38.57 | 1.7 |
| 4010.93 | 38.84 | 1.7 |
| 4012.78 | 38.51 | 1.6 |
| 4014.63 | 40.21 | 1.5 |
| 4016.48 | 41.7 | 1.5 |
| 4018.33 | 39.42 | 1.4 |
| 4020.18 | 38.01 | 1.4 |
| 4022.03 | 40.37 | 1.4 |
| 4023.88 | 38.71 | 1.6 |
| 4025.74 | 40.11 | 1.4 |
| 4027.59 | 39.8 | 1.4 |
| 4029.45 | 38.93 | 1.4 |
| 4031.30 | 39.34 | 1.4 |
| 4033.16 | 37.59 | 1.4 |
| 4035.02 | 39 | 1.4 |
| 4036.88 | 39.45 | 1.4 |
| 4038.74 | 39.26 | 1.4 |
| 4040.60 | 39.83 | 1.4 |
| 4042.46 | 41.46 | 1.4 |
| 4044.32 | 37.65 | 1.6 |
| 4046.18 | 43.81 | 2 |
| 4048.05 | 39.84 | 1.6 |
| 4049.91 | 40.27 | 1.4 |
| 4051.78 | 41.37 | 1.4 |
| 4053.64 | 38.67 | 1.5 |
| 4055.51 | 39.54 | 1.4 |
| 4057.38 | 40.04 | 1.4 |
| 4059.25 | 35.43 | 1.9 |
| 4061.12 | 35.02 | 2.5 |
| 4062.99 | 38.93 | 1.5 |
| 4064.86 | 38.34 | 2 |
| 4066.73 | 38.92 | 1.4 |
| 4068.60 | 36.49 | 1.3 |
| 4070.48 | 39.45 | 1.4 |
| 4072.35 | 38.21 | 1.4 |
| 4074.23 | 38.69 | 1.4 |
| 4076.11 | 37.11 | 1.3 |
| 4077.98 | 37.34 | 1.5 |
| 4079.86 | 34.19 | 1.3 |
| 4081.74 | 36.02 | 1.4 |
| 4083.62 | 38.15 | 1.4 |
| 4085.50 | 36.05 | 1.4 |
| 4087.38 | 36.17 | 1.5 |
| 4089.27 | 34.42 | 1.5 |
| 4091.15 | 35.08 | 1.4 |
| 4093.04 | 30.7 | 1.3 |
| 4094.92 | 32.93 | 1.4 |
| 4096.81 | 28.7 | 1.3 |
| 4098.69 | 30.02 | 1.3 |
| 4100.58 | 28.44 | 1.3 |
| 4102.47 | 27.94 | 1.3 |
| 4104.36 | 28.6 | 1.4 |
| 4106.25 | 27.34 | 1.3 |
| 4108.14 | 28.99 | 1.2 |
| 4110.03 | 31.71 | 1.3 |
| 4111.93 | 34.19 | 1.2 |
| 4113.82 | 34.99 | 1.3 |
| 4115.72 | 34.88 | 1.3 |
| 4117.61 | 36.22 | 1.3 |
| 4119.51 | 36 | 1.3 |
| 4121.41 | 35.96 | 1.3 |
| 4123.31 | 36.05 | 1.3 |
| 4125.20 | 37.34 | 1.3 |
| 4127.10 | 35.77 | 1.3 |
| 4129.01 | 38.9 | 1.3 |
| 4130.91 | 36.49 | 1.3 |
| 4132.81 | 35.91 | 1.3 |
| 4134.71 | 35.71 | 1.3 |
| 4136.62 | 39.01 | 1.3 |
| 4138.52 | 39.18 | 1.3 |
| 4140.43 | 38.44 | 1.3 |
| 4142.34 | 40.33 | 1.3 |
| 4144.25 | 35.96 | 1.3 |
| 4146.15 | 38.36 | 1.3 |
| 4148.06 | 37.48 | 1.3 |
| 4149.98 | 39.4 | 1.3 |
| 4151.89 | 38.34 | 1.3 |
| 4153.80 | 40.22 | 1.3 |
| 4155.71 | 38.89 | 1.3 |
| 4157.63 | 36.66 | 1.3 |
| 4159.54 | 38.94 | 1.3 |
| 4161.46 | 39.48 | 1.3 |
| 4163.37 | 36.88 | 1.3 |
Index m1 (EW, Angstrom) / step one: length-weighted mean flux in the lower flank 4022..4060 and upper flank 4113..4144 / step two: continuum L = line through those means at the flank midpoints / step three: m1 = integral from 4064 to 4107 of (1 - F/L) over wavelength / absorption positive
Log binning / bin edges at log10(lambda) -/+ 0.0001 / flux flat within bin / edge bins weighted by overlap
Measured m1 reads 4.4 Angstrom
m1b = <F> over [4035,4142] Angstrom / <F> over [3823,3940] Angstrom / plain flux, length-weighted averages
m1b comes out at 1.14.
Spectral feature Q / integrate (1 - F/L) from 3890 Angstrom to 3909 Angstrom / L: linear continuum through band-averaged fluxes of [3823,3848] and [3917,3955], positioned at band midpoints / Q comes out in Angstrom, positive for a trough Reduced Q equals -1.2 Angstrom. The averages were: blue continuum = 22.9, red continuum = 31.2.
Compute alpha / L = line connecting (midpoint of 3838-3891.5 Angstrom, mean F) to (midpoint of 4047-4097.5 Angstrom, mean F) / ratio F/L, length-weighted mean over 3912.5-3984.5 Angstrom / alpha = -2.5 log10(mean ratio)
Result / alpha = 0.17 mag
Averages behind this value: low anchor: 35.5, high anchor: 36.9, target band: 30.8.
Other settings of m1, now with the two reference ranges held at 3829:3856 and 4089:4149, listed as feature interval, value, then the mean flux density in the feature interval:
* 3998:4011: -3.02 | 37.9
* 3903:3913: -2.30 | 34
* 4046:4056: -2.52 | 40.4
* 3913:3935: -2.53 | 31.4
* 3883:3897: 0.47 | 26.1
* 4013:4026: -3.52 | 39.7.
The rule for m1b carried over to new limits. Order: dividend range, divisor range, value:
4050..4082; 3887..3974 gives 1.25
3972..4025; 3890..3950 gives 1.18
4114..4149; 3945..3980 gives 1.22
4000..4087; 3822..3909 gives 1.21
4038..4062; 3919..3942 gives 1.35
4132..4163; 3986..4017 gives 1.01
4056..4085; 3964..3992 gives 1.20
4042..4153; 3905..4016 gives 1.10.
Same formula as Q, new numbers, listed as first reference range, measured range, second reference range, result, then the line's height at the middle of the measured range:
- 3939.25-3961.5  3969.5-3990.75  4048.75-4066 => 1.6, 34.4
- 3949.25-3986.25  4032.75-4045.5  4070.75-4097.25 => -2.2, 33.7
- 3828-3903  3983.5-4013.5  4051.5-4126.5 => -2.9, 34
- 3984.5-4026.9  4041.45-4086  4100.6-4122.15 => -4.5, 34.9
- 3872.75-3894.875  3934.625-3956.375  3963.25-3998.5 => 0.4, 32.2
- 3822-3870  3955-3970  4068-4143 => 1.8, 32.8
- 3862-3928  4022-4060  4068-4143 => -4.7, 35.2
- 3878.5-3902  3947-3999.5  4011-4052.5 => 4.0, 35.1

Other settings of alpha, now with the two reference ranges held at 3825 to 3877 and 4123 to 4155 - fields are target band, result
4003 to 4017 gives -0.092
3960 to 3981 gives 0.230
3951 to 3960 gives 0.075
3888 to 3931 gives 0.093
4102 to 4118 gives 0.183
